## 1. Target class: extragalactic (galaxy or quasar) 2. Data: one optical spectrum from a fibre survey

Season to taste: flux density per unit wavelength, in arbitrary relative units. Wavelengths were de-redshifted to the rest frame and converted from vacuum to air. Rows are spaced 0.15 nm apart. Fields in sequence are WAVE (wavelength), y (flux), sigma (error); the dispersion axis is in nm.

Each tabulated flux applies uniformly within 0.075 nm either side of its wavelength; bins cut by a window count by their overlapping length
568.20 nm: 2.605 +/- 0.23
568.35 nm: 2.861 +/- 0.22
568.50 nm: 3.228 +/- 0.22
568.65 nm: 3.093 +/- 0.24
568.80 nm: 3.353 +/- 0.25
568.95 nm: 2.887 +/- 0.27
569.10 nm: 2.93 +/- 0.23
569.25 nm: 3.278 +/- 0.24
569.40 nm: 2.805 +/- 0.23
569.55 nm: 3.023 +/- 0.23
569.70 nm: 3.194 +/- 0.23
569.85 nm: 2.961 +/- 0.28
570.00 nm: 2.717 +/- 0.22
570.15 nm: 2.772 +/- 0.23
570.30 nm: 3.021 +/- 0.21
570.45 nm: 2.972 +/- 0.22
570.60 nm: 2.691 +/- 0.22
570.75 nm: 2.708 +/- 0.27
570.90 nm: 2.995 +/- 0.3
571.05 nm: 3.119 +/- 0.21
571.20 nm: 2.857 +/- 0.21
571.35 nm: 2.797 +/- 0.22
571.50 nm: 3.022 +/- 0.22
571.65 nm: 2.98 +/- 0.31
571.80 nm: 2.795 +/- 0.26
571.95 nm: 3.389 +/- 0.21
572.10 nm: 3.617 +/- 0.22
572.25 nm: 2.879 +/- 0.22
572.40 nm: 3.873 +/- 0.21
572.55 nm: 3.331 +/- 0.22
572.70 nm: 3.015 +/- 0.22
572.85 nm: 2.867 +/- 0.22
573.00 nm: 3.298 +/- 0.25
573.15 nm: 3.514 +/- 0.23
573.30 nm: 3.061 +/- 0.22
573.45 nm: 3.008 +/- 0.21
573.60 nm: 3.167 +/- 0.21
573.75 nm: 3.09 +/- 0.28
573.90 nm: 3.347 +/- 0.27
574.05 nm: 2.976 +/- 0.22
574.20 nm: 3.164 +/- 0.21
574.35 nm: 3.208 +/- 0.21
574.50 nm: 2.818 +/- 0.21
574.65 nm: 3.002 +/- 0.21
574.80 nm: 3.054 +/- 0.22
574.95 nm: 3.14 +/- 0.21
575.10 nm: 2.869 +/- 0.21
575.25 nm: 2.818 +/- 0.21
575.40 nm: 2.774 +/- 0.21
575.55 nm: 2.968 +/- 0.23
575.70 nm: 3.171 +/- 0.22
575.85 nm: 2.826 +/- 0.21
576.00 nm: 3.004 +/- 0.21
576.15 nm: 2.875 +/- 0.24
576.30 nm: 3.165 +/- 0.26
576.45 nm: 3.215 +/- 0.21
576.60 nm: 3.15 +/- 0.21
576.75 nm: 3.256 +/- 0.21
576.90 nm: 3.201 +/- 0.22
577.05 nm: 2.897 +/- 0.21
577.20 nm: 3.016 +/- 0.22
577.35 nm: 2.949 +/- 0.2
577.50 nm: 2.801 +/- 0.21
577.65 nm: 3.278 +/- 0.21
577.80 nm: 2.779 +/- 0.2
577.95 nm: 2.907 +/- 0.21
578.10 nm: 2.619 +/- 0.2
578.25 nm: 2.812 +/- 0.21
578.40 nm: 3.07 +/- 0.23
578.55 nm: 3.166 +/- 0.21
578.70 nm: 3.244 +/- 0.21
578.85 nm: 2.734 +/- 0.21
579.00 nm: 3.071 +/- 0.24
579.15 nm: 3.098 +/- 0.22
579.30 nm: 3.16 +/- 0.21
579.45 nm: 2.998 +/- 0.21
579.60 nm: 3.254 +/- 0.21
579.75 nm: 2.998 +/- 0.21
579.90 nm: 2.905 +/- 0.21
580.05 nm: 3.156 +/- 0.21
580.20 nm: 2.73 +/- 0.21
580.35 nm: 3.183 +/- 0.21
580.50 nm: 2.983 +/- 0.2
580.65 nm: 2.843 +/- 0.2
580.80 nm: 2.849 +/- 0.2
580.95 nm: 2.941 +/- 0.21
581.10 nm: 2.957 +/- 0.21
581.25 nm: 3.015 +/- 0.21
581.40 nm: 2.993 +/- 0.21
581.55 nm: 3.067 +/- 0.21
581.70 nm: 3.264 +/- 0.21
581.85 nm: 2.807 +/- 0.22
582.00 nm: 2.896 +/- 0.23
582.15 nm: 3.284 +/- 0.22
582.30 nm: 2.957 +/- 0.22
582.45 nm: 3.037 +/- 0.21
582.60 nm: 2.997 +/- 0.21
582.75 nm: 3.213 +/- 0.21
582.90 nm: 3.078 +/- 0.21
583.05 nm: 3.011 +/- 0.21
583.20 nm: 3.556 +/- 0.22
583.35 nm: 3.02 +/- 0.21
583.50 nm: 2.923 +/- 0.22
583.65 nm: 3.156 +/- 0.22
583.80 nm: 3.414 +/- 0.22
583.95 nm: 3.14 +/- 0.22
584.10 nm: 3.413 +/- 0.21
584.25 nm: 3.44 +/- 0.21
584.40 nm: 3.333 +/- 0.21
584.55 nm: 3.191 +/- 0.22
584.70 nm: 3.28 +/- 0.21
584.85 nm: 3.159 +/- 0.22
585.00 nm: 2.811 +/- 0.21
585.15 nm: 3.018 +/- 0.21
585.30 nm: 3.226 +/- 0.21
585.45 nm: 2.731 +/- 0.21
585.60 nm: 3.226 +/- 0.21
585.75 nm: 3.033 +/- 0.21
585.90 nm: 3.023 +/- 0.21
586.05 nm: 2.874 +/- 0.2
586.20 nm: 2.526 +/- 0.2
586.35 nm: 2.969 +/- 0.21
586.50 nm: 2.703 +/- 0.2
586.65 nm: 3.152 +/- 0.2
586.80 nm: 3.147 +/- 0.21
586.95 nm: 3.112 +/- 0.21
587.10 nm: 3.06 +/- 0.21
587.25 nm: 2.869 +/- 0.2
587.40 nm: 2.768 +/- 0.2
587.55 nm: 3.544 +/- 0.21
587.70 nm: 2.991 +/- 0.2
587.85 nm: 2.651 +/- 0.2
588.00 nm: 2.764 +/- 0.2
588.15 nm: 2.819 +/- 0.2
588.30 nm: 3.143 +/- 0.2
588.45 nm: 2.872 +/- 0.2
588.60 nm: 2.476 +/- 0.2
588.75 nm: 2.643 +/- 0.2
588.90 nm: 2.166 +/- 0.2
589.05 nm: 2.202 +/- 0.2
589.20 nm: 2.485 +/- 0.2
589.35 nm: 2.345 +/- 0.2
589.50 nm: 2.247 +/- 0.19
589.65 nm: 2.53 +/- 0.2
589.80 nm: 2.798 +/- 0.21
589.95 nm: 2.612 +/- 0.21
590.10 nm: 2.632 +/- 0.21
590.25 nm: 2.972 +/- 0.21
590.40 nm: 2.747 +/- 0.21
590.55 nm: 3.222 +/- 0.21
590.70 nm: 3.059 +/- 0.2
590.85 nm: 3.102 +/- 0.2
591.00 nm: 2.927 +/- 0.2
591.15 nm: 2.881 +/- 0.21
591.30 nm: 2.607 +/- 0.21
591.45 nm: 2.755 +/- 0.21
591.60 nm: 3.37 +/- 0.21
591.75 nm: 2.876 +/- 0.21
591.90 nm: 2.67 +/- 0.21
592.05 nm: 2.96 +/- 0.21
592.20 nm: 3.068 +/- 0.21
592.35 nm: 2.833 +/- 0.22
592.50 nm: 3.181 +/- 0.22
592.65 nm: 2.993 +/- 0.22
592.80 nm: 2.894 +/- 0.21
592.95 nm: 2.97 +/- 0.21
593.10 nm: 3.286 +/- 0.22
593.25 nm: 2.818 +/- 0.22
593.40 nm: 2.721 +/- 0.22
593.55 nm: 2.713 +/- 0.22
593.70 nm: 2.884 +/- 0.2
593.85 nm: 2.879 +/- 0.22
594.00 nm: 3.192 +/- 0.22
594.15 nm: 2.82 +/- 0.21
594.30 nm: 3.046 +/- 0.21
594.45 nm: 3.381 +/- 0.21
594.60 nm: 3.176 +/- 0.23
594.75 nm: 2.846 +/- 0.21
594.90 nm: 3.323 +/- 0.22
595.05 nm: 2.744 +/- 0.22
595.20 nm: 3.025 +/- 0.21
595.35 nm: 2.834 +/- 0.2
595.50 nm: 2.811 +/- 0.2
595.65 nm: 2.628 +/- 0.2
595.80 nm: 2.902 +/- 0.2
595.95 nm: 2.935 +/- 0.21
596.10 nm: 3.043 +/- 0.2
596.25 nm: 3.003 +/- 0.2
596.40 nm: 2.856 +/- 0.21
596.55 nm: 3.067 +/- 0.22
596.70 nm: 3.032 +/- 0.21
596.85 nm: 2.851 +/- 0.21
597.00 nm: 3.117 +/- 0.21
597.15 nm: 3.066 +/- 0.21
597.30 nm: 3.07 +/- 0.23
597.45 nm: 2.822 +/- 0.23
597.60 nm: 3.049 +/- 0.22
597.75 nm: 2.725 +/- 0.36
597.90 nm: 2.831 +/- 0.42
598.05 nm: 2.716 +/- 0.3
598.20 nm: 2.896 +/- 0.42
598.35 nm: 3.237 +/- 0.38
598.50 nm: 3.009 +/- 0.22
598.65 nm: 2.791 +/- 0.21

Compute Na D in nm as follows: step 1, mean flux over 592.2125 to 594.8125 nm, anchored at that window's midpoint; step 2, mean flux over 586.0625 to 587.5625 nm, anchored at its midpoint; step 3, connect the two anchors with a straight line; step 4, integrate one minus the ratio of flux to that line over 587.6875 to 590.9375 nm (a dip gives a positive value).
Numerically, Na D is 0.29 nm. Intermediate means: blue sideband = 2.96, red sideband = 2.98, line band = 2.7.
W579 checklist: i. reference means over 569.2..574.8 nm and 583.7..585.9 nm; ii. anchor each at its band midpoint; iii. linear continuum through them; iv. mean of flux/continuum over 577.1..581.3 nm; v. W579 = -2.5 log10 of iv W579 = 0.050 mag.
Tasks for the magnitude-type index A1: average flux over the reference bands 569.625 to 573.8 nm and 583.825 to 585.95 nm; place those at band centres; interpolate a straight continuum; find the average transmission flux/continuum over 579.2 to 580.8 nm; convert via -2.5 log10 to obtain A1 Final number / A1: 0.04 mag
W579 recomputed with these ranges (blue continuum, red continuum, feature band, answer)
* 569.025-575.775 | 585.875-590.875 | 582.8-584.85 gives -0.13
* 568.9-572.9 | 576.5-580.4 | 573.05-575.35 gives -0.02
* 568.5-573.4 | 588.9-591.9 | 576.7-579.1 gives -0.02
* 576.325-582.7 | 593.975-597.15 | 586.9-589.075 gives 0.07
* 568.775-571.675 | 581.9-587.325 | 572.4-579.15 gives -0.02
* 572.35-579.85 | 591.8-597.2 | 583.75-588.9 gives 0.00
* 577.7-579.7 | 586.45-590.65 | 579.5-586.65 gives -0.06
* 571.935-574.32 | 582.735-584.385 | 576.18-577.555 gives 0.05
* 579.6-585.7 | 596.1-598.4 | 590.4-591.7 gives 0.01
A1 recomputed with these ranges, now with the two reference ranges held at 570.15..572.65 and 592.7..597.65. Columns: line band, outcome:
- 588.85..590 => 0.226 mag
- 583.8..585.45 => -0.065 mag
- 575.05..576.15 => 0.045 mag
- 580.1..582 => 0.018 mag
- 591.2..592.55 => 0.021 mag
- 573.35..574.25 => -0.027 mag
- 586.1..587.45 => 0.026 mag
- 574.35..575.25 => 0.022 mag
